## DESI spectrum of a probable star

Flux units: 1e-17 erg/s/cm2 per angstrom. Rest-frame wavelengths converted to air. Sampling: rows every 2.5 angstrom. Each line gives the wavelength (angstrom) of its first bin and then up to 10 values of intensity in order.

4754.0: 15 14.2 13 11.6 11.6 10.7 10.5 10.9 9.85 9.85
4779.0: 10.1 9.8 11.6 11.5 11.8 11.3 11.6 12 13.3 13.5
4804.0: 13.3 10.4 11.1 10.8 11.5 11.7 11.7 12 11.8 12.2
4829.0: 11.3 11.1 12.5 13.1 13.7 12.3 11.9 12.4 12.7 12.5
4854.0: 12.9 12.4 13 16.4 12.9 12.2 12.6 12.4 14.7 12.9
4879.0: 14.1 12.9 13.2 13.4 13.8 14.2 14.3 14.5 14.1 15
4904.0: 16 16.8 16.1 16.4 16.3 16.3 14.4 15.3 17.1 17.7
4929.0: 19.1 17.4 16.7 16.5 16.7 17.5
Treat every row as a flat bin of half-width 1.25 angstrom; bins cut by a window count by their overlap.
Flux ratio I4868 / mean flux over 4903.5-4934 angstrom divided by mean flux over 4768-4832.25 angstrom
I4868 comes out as 1.45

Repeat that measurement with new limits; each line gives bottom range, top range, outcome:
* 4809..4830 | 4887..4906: 1.26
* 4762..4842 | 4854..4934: 1.28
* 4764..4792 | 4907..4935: 1.55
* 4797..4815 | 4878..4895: 1.14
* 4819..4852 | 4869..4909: 1.16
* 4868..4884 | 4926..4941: 1.31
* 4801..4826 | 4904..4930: 1.41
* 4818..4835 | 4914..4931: 1.41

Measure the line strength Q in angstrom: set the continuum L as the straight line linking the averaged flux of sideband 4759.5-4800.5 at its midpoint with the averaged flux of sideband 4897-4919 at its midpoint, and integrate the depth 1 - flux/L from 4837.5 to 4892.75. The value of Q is 4.1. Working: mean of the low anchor 11.2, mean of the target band 13.2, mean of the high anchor 15.7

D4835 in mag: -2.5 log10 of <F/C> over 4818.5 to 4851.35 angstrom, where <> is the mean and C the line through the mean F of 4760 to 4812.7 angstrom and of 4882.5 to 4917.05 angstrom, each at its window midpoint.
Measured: 0.06 mag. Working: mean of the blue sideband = 11.3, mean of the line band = 12.2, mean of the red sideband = 15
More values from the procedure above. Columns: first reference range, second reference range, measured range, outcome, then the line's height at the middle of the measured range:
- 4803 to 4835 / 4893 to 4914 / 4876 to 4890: 0.09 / 14.5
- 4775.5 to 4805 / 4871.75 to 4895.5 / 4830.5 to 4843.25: 0.01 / 12.7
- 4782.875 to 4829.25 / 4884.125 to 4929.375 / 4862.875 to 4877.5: 0.10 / 14.1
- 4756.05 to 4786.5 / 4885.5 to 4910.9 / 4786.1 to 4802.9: -0.04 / 11.8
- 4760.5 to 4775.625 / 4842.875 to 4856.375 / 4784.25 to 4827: -0.02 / 11.6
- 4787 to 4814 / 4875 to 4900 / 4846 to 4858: 0.03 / 13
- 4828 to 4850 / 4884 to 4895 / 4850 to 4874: -0.01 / 13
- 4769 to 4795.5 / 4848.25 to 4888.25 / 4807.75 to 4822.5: 0.03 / 11.7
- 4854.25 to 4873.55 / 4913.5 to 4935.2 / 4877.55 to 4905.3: 0.05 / 14.8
